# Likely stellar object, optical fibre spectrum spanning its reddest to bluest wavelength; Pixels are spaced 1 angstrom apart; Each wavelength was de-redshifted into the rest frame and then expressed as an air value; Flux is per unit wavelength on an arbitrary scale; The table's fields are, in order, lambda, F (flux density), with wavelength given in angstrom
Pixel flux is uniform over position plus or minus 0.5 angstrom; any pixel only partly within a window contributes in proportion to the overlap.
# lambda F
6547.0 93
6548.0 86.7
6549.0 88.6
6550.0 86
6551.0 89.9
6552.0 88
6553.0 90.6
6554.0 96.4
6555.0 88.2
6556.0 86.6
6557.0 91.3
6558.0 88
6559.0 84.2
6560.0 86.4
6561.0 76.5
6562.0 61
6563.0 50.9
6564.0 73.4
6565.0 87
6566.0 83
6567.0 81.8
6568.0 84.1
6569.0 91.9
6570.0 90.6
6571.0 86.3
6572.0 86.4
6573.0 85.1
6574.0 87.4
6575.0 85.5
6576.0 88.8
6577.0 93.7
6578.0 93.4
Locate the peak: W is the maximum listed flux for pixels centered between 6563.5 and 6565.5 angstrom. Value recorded 87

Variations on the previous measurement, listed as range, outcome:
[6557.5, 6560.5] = 88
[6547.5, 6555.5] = 96.4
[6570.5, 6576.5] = 88.8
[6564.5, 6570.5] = 91.9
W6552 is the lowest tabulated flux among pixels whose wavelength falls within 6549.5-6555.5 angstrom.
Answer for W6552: 86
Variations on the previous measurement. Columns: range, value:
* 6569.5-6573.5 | 85.1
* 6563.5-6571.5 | 73.4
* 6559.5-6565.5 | 50.9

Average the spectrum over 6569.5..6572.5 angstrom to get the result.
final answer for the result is 87.8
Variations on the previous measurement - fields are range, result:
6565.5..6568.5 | 83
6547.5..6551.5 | 87.8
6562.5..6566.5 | 73.6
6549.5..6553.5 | 88.6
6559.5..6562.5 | 74.6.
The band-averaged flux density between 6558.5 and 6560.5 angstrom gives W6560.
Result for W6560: 85.3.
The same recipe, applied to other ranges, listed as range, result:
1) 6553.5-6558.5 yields 90.1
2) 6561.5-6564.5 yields 61.8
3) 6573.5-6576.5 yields 87.2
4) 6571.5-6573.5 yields 85.8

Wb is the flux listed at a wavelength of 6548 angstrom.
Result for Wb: 86.7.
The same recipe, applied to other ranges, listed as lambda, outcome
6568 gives 84.1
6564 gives 73.4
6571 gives 86.3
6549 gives 88.6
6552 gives 88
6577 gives 93.7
